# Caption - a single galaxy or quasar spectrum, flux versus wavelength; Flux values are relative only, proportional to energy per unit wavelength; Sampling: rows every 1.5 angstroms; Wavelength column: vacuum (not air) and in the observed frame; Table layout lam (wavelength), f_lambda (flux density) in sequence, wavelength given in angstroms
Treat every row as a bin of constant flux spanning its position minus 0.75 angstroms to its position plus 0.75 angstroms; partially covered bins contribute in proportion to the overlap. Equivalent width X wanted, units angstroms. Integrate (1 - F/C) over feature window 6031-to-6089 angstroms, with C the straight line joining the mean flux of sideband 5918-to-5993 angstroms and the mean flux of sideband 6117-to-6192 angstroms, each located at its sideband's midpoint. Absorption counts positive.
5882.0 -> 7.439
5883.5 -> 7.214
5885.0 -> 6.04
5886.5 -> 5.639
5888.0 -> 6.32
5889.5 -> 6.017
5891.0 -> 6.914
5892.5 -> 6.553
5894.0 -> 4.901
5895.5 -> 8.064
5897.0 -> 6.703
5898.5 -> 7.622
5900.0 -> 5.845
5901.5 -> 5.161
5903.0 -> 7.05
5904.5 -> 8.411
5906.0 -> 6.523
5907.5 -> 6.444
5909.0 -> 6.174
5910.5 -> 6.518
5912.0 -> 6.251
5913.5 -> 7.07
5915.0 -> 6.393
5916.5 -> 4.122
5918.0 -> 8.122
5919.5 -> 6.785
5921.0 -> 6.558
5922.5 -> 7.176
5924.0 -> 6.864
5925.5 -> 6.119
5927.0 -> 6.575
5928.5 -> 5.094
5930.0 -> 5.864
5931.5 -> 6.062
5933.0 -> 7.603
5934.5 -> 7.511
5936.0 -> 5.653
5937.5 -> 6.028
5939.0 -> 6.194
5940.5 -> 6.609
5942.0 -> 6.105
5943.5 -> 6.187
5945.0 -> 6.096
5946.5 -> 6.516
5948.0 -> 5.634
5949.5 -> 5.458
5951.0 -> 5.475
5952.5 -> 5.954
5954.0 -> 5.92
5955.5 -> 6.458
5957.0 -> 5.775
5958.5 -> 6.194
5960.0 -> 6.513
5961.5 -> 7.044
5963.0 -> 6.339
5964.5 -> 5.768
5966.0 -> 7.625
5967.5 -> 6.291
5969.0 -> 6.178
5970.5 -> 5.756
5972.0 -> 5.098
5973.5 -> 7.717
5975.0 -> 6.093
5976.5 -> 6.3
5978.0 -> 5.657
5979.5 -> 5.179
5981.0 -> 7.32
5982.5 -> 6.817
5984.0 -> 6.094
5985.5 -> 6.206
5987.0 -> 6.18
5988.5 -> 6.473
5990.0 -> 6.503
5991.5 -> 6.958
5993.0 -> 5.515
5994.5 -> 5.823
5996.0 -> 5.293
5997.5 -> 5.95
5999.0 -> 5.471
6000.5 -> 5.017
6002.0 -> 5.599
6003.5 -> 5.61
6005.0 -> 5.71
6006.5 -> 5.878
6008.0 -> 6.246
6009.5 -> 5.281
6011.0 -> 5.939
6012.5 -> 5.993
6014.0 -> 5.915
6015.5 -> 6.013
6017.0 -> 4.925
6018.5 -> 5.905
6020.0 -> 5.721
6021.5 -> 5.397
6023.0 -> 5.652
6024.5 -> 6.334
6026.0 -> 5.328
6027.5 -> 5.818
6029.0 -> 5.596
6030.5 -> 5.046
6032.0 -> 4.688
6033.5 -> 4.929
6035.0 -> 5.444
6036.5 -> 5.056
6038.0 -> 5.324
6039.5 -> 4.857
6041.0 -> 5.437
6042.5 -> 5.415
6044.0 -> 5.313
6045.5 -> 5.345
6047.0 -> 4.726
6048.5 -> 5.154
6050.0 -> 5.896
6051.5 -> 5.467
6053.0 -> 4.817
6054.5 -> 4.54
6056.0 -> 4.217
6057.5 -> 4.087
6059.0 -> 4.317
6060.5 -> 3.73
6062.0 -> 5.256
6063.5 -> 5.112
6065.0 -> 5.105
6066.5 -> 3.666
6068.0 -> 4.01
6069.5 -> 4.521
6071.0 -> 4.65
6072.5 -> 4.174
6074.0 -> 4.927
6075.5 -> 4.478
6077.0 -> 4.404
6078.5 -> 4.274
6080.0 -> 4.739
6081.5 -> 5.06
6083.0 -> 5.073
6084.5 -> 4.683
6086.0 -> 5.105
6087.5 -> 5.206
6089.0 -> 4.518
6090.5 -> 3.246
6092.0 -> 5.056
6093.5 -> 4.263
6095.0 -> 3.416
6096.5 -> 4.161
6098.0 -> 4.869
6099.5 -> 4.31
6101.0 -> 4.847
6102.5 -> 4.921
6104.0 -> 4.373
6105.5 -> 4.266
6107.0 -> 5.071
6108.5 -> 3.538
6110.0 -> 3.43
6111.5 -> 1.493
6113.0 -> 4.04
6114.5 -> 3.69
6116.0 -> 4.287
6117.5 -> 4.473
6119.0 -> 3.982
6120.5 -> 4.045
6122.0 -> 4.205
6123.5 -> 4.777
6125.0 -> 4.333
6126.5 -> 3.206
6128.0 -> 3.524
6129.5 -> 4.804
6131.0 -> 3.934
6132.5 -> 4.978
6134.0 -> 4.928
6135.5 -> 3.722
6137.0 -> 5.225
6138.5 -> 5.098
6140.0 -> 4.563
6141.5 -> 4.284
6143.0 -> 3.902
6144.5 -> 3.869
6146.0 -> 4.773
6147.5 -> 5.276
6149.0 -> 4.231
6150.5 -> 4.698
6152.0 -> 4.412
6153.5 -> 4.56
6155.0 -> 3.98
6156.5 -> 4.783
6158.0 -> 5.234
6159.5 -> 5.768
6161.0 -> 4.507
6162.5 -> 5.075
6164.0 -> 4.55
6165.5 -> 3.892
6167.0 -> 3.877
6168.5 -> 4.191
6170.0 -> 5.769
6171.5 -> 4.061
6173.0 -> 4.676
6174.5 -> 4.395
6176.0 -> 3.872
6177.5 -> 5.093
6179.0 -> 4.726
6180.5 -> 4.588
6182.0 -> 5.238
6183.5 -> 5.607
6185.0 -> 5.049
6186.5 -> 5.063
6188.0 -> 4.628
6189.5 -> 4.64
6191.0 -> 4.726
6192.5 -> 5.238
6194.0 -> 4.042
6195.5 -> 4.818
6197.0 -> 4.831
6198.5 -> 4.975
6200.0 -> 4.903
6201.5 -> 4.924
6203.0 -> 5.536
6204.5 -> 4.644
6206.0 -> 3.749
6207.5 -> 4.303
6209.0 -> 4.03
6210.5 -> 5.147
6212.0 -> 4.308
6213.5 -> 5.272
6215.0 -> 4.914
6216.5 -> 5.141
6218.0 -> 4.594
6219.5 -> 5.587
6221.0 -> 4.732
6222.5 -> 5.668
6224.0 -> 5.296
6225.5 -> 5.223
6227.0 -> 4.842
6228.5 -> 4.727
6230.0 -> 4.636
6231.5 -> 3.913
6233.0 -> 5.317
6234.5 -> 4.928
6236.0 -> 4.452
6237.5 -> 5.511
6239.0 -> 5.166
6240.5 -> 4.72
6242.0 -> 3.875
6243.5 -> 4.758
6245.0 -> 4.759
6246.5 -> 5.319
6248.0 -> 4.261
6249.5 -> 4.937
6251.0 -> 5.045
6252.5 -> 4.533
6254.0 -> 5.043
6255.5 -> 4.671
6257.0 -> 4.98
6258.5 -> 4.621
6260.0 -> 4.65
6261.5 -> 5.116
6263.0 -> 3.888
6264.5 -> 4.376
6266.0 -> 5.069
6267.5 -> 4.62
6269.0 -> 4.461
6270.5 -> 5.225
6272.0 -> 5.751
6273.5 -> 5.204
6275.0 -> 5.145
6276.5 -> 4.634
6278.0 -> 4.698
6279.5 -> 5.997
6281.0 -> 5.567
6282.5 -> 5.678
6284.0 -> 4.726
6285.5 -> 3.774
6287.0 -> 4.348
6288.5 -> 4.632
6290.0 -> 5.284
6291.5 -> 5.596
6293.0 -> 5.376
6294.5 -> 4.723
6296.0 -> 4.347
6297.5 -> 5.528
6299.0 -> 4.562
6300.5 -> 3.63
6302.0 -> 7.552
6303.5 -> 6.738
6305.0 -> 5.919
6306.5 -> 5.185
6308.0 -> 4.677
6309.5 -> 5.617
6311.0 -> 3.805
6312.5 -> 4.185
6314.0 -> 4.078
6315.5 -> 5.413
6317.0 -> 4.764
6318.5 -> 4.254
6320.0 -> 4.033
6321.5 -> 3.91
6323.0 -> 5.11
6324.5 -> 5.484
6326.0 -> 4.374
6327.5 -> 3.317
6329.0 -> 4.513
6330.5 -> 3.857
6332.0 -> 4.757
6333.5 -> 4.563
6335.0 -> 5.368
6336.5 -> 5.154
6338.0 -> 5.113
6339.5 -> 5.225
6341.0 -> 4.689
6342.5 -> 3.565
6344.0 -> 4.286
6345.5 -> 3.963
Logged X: 6.2 angstroms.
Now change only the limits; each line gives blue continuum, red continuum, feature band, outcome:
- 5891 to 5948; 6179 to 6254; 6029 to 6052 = 2.3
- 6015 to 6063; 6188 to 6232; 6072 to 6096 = 2.6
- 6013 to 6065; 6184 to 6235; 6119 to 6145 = 3.6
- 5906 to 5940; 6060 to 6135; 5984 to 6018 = -2.2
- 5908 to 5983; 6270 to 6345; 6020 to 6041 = 2.1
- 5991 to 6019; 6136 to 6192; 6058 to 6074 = 2.6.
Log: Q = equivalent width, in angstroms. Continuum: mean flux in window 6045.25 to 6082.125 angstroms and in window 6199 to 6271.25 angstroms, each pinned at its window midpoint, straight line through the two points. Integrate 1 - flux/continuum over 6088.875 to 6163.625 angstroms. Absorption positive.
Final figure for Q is 5.9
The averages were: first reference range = 4.66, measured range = 4.34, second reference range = 4.8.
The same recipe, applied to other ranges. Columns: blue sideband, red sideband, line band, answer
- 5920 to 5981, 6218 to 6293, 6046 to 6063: 3.0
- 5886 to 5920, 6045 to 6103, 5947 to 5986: -2.6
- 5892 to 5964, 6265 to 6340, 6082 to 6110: 6.1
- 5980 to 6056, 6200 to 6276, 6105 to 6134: 6.8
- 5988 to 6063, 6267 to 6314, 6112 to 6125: 2.8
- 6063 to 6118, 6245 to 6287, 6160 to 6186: -0.4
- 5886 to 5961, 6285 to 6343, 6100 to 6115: 4.4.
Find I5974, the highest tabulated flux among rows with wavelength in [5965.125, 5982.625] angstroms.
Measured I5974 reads 7.717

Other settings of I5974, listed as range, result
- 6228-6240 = 5.511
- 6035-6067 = 5.896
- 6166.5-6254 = 5.769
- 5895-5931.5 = 8.411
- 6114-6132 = 4.804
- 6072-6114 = 5.206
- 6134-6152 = 5.276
